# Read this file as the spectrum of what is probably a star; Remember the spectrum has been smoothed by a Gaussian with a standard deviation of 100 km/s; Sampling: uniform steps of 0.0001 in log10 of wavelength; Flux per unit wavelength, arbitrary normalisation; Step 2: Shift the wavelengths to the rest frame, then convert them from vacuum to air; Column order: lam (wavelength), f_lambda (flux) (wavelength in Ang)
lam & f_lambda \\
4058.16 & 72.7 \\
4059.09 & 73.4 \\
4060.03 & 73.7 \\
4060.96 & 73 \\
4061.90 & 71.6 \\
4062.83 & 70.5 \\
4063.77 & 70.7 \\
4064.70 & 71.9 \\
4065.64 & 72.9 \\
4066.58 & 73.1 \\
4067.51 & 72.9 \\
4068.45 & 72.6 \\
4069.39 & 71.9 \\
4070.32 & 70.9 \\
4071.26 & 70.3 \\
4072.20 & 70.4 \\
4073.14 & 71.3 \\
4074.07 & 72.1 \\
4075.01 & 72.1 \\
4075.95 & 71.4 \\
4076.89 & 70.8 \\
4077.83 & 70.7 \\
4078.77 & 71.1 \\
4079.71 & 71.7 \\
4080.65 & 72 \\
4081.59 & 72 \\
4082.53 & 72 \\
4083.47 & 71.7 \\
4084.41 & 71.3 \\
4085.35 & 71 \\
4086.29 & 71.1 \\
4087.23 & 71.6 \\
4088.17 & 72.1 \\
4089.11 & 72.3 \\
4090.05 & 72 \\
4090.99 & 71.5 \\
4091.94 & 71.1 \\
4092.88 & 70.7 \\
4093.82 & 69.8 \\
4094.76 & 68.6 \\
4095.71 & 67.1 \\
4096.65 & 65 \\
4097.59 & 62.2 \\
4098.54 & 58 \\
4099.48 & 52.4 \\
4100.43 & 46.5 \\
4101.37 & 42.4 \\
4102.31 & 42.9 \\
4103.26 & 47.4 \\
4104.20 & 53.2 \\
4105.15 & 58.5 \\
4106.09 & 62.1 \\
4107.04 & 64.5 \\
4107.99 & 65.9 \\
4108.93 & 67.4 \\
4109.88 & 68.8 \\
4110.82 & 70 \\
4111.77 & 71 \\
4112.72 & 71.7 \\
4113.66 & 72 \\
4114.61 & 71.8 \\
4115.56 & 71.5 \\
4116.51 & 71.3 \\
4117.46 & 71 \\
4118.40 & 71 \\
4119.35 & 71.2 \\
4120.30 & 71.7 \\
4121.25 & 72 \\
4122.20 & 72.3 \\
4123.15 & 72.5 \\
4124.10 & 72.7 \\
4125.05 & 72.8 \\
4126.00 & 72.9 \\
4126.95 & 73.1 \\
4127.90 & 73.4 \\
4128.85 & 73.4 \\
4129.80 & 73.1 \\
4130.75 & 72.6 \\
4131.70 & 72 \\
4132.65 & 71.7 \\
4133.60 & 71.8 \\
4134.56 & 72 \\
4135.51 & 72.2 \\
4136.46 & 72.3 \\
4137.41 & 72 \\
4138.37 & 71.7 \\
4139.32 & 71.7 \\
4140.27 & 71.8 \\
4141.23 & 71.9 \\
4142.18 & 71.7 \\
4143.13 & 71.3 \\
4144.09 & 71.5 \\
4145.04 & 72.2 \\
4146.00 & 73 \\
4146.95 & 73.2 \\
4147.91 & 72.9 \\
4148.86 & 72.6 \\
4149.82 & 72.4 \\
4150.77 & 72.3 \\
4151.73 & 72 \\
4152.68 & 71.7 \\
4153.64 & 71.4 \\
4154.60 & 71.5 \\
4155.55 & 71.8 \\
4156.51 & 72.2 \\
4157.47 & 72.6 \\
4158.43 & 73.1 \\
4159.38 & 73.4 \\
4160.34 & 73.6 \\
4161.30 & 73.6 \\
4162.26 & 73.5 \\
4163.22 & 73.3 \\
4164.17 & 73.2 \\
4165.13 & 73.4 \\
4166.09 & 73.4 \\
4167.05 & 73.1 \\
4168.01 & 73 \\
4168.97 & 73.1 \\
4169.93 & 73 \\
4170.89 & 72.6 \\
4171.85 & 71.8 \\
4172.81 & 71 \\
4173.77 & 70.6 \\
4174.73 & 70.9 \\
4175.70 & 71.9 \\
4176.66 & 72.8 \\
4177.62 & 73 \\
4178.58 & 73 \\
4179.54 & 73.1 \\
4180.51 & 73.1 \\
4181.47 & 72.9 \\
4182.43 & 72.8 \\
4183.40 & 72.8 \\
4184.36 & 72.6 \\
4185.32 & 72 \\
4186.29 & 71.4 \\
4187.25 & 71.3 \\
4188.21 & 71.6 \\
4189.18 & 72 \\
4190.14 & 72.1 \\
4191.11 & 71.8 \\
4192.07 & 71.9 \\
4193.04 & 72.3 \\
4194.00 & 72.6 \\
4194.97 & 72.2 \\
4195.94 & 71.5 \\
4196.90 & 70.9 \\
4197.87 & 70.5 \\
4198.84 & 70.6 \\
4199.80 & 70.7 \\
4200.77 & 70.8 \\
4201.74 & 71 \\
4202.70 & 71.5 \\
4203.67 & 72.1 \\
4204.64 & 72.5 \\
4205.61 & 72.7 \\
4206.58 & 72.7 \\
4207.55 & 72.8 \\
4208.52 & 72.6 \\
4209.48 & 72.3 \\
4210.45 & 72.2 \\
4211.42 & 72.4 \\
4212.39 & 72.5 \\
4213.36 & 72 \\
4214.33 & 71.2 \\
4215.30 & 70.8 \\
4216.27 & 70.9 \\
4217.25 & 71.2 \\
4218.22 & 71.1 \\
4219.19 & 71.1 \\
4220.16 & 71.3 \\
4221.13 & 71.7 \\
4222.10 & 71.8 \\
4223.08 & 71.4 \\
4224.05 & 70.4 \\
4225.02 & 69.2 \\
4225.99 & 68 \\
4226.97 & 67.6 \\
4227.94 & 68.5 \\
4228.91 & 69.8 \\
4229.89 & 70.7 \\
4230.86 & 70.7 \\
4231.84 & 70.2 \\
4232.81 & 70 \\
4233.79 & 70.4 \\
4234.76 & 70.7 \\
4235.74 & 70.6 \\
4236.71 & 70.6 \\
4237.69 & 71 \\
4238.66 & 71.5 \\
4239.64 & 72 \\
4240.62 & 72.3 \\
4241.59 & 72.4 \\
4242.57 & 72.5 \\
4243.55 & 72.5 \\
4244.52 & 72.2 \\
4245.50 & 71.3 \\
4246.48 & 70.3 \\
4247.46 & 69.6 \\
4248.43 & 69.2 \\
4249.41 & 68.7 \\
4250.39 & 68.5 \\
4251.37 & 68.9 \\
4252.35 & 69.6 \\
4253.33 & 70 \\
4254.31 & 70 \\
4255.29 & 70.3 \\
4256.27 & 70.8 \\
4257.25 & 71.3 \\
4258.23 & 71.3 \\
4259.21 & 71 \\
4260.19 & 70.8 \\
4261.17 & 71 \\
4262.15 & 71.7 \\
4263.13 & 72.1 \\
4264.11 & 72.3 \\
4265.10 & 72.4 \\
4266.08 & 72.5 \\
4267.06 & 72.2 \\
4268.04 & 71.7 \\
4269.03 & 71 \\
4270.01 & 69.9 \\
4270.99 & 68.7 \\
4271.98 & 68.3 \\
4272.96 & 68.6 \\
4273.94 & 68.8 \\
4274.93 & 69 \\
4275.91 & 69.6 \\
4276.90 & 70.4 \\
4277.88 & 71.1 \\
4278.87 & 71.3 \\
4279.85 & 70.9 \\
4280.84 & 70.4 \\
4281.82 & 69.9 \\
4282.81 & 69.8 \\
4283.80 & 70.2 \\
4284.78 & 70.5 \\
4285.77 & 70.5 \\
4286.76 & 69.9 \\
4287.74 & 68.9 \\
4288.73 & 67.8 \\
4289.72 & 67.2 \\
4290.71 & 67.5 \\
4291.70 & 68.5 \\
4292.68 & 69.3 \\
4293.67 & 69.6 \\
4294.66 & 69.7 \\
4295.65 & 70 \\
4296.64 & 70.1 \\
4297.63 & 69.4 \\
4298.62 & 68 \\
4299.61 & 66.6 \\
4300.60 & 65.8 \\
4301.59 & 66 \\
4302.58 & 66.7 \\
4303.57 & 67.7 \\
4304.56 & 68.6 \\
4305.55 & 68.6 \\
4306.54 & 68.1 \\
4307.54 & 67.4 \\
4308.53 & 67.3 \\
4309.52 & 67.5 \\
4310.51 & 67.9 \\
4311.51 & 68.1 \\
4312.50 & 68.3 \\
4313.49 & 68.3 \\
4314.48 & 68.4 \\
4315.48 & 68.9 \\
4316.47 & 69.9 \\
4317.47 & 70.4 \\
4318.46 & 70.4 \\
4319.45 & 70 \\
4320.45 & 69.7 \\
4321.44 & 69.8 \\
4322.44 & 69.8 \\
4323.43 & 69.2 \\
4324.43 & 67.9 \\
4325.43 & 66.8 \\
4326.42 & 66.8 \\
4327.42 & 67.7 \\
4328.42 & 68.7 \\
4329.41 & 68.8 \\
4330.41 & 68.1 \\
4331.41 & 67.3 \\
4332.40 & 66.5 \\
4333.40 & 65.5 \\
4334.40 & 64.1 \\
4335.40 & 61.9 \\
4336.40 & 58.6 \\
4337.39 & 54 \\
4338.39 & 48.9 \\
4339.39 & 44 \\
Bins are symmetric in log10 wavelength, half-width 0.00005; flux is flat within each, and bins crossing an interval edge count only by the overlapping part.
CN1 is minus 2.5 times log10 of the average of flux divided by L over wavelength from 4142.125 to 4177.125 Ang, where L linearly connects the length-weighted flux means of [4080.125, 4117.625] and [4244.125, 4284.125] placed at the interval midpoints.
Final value -0.08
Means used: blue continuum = 65.8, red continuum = 70.4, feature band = 72.5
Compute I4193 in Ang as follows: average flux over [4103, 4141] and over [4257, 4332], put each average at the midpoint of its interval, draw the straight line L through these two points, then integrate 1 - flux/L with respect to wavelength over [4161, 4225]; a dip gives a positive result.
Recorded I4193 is -2.2 Ang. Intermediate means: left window 69.9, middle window 72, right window 69.3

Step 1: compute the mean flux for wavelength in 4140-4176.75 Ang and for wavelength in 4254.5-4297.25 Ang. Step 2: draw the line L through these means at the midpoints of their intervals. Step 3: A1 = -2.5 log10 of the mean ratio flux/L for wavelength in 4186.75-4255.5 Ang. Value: 0.00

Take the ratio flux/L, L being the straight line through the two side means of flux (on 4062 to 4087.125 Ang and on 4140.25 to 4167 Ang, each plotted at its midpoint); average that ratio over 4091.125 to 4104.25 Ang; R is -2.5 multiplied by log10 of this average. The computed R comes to 0.22 mag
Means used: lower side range 71.6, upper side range 72.5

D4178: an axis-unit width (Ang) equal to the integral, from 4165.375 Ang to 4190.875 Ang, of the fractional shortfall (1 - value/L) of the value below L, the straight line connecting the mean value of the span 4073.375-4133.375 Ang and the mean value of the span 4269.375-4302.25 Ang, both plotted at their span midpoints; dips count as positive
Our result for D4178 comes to -1.40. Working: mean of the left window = 68.2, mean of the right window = 69.2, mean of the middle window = 72.3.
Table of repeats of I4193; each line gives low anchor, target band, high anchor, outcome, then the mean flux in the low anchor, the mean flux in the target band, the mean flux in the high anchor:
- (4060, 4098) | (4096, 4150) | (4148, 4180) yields 2.79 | 71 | 68.1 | 72.6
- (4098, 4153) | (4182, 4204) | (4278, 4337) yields -1.05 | 68.5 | 71.7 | 68.3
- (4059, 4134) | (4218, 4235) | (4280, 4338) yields -0.48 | 68.9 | 70.3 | 67.9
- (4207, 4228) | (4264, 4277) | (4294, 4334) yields -0.15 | 71.1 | 70.3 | 68.3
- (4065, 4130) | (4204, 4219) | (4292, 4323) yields -0.75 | 68.4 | 72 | 68.6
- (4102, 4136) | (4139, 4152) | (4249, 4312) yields -0.60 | 68.9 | 72.2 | 69.5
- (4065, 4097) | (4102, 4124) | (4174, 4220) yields 1.38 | 71.2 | 66.9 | 71.9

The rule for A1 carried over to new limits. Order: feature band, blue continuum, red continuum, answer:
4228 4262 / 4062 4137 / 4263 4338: -0.03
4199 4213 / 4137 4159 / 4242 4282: -0.01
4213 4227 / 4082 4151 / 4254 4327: -0.02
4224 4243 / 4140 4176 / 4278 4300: 0.00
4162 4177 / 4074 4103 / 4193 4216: -0.03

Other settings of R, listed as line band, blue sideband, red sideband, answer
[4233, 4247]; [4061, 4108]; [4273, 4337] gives -0.05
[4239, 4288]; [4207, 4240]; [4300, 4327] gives -0.01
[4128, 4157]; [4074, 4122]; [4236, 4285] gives -0.06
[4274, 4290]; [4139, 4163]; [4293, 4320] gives -0.01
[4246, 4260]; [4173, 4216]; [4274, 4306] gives 0.00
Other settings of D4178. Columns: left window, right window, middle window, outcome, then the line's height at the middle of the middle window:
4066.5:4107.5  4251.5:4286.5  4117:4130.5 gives -1.0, 67.4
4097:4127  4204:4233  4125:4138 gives -1.2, 66.1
